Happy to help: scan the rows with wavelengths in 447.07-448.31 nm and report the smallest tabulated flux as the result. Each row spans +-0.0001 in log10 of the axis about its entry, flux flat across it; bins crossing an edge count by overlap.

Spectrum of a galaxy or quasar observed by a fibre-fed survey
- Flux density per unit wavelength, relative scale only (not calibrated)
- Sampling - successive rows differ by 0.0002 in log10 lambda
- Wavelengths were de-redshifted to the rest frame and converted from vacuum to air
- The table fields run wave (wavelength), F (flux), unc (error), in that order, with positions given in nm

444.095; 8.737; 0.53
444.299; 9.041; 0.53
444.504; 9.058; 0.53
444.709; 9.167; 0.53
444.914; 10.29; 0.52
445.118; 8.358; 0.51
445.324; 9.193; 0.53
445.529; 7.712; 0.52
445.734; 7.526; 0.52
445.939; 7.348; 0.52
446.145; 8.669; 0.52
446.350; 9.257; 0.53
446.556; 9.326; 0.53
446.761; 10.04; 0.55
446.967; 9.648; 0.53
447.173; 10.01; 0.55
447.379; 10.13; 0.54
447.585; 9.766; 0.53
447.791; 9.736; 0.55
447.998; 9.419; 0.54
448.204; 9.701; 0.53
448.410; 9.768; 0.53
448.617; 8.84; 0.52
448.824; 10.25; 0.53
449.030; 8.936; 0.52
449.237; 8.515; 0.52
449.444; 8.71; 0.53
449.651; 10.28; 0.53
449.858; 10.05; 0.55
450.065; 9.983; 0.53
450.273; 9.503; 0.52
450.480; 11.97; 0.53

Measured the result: 9.419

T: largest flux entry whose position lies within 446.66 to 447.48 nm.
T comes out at 10.13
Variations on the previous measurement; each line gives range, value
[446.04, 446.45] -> 9.257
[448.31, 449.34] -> 10.25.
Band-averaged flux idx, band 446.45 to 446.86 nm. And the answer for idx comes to 9.68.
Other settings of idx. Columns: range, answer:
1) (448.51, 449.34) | 9.14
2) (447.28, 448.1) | 9.76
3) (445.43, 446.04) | 7.53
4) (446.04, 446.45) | 8.95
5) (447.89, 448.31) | 9.57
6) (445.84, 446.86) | 8.93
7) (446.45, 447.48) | 9.83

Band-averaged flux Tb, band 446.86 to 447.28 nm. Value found 9.83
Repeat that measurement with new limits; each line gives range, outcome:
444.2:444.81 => 9.08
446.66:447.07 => 9.84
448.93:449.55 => 8.72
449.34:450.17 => 9.75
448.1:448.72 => 9.44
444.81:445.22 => 9.34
